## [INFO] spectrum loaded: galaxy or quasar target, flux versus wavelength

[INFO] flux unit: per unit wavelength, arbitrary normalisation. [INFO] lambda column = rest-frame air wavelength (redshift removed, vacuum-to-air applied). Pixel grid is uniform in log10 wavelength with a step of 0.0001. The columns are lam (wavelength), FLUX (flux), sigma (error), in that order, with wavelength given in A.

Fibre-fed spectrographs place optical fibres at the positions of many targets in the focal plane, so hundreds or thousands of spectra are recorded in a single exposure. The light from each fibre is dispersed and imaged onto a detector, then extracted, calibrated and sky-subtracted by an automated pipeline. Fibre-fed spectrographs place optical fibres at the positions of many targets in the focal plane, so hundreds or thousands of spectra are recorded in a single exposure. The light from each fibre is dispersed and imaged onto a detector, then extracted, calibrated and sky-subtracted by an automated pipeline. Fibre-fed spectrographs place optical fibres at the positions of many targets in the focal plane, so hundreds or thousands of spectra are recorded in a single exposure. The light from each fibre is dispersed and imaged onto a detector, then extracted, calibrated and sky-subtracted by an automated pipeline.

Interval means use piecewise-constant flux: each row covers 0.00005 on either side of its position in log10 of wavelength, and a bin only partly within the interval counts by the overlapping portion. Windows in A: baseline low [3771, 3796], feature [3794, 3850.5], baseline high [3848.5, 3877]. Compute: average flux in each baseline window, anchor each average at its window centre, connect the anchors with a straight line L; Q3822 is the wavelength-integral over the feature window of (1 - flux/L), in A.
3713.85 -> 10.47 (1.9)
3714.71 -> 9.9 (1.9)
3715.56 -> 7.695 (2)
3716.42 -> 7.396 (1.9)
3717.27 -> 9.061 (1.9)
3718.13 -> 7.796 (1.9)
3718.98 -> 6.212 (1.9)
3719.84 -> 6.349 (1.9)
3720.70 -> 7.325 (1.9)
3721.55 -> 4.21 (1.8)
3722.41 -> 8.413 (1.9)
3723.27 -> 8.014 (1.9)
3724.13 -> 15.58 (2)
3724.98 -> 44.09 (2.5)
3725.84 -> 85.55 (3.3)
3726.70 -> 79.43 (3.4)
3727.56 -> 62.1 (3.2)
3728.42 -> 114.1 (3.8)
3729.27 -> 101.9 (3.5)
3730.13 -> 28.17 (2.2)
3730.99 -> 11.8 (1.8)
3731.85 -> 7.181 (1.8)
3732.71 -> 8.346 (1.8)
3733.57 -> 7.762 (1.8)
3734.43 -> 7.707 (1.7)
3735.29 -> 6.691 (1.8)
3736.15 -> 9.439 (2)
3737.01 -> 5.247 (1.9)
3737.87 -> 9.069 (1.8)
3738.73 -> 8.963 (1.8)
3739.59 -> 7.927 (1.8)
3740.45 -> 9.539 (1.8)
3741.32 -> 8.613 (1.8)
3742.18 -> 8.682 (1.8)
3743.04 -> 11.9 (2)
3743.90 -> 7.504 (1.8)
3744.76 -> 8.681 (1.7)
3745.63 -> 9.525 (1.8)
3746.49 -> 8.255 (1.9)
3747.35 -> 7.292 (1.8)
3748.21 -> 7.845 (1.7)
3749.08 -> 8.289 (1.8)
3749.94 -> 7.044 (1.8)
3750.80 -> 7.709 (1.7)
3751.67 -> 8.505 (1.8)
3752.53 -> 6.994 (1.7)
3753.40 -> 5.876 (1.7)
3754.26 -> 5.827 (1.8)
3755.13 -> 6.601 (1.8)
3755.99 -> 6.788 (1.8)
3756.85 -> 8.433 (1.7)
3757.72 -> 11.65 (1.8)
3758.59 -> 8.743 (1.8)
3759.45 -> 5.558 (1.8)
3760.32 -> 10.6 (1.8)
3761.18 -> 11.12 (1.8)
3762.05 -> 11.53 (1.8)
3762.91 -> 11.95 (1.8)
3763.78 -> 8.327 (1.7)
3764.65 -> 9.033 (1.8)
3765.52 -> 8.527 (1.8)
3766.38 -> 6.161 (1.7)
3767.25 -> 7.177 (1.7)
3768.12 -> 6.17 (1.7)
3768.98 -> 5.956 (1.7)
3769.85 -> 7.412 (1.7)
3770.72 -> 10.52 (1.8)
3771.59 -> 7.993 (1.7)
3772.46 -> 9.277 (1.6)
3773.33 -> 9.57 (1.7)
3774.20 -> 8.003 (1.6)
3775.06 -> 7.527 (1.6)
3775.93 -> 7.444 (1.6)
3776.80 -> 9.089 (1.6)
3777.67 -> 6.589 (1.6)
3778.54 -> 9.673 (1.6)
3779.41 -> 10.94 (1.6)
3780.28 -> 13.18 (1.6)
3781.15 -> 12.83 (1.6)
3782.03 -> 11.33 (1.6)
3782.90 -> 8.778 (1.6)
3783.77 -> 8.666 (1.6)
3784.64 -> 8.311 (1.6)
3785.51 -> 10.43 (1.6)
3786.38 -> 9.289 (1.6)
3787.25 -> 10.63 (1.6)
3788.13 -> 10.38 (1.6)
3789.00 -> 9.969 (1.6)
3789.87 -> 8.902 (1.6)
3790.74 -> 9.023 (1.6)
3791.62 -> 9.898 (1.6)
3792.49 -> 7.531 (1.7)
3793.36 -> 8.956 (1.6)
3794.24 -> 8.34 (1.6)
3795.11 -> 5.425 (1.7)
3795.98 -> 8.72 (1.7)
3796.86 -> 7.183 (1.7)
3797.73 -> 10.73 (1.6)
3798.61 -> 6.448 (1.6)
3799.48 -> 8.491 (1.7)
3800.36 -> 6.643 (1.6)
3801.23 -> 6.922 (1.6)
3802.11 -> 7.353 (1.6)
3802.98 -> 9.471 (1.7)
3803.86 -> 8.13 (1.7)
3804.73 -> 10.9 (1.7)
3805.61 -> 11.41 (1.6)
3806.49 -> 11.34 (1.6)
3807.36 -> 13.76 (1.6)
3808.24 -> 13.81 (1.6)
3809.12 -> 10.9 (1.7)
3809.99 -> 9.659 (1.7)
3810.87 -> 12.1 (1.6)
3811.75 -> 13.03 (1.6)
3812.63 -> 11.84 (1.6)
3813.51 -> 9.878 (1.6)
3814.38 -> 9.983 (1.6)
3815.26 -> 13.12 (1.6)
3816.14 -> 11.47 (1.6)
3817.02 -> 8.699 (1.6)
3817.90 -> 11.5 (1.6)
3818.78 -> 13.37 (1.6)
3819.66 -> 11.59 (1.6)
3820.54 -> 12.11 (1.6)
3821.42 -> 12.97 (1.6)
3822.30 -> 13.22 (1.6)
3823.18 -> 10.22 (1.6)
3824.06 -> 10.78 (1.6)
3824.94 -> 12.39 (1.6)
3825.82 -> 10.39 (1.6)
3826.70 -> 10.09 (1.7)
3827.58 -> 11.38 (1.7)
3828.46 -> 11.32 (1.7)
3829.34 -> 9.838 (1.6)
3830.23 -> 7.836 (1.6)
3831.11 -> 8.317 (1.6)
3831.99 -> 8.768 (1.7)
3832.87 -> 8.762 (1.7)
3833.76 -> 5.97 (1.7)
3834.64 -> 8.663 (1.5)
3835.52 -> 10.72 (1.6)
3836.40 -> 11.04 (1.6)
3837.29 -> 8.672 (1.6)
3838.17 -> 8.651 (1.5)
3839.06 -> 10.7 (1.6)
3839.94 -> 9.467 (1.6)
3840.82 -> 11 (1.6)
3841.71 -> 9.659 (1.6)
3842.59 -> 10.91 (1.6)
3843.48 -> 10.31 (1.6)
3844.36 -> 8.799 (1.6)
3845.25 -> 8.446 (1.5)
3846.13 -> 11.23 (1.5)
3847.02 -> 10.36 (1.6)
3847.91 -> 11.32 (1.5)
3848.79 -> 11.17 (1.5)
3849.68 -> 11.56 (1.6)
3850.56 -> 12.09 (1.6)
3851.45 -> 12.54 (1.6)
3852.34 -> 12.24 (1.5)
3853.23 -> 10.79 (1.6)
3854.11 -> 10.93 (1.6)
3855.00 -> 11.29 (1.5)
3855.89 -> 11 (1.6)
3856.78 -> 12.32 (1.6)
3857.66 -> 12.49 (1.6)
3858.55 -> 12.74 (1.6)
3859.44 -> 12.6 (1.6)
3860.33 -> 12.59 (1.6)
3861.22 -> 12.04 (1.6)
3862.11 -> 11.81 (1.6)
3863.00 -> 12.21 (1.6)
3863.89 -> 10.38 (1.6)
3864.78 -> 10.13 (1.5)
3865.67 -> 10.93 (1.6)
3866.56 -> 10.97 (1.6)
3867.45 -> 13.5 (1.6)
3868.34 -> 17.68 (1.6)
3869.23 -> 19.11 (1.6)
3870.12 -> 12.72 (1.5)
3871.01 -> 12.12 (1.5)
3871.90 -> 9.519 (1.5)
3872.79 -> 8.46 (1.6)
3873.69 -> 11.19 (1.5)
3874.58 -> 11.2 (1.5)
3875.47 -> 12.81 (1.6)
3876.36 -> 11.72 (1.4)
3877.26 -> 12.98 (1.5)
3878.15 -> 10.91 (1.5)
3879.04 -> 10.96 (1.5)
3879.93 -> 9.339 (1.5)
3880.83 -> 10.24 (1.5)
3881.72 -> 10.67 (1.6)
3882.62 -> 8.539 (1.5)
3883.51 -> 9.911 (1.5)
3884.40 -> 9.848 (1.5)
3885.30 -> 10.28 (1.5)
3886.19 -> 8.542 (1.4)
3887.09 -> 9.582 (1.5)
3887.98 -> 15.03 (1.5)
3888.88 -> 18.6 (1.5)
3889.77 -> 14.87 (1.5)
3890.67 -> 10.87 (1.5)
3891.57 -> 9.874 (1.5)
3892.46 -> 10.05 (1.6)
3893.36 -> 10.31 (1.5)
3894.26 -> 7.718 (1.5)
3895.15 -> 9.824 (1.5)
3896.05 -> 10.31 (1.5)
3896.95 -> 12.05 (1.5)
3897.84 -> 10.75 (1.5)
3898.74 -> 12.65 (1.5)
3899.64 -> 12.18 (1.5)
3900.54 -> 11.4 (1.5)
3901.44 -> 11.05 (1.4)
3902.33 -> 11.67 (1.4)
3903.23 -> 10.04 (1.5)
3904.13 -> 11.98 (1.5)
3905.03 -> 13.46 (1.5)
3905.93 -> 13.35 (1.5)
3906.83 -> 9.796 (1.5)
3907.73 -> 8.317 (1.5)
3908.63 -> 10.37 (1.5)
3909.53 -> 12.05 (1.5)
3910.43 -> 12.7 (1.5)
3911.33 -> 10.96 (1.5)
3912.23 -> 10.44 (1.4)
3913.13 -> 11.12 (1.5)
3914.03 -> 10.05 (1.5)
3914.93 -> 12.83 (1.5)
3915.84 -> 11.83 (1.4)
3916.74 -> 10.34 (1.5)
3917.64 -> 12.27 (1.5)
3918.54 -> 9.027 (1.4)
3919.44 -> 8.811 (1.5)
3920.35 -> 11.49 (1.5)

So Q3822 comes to 2.22 A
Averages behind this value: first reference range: 9.21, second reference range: 12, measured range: 10.2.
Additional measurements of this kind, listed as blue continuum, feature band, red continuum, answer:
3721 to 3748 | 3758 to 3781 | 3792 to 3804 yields 9.0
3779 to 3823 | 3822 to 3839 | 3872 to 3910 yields 1.0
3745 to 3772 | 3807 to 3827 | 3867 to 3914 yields -4.1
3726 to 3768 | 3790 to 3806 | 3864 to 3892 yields 6.5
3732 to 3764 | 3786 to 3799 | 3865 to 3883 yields 1.1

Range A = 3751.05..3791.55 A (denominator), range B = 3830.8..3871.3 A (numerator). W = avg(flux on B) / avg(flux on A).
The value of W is 1.26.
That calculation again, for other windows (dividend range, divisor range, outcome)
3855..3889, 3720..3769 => 0.72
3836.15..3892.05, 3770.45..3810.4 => 1.22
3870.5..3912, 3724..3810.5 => 0.83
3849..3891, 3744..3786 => 1.37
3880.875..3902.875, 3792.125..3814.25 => 1.16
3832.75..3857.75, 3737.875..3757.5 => 1.29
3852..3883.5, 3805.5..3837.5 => 1.08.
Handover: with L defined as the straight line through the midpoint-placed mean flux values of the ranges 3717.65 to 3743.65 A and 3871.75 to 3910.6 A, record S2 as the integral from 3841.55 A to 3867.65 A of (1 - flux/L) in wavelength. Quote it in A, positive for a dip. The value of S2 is 4.8 A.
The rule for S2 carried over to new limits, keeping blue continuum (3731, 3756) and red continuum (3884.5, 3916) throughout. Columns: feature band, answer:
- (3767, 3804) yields 0.6 A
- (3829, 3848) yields 1.0 A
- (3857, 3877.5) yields -3.2 A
